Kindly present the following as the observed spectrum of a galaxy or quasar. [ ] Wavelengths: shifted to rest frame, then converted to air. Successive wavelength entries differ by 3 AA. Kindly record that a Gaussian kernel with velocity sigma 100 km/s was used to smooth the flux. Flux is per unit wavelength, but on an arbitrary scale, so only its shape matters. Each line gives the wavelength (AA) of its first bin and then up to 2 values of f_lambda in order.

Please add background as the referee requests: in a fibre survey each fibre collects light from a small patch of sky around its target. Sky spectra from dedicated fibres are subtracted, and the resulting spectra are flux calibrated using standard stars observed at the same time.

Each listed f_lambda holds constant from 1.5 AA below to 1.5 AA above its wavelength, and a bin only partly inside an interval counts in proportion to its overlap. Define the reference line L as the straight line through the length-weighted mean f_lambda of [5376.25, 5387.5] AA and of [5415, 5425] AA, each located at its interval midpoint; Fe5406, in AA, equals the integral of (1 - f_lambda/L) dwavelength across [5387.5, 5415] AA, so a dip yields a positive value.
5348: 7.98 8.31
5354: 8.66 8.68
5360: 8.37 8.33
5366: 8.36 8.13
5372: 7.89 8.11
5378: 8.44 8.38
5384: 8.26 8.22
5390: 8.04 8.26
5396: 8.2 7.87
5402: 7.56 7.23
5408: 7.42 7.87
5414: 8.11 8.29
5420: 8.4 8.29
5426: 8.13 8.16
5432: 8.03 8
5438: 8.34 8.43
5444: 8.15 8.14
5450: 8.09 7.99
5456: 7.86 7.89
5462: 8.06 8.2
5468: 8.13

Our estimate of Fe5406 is 1.5 AA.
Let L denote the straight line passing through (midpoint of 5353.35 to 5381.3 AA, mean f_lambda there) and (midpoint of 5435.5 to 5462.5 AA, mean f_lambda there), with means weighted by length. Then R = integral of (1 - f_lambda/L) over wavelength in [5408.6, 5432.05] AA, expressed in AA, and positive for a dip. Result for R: 0.1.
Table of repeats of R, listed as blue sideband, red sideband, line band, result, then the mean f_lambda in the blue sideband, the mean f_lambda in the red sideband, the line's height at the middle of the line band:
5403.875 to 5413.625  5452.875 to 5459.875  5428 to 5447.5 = -1.01 AA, 7.59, 7.9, 7.78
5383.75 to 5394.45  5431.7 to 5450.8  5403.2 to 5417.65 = 0.77 AA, 8.19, 8.18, 8.18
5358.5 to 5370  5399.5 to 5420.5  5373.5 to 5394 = -0.38 AA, 8.3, 7.81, 8.1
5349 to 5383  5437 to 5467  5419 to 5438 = -0.01 AA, 8.33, 8.11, 8.17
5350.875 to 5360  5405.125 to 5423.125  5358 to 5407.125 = 1.14 AA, 8.56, 7.98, 8.29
